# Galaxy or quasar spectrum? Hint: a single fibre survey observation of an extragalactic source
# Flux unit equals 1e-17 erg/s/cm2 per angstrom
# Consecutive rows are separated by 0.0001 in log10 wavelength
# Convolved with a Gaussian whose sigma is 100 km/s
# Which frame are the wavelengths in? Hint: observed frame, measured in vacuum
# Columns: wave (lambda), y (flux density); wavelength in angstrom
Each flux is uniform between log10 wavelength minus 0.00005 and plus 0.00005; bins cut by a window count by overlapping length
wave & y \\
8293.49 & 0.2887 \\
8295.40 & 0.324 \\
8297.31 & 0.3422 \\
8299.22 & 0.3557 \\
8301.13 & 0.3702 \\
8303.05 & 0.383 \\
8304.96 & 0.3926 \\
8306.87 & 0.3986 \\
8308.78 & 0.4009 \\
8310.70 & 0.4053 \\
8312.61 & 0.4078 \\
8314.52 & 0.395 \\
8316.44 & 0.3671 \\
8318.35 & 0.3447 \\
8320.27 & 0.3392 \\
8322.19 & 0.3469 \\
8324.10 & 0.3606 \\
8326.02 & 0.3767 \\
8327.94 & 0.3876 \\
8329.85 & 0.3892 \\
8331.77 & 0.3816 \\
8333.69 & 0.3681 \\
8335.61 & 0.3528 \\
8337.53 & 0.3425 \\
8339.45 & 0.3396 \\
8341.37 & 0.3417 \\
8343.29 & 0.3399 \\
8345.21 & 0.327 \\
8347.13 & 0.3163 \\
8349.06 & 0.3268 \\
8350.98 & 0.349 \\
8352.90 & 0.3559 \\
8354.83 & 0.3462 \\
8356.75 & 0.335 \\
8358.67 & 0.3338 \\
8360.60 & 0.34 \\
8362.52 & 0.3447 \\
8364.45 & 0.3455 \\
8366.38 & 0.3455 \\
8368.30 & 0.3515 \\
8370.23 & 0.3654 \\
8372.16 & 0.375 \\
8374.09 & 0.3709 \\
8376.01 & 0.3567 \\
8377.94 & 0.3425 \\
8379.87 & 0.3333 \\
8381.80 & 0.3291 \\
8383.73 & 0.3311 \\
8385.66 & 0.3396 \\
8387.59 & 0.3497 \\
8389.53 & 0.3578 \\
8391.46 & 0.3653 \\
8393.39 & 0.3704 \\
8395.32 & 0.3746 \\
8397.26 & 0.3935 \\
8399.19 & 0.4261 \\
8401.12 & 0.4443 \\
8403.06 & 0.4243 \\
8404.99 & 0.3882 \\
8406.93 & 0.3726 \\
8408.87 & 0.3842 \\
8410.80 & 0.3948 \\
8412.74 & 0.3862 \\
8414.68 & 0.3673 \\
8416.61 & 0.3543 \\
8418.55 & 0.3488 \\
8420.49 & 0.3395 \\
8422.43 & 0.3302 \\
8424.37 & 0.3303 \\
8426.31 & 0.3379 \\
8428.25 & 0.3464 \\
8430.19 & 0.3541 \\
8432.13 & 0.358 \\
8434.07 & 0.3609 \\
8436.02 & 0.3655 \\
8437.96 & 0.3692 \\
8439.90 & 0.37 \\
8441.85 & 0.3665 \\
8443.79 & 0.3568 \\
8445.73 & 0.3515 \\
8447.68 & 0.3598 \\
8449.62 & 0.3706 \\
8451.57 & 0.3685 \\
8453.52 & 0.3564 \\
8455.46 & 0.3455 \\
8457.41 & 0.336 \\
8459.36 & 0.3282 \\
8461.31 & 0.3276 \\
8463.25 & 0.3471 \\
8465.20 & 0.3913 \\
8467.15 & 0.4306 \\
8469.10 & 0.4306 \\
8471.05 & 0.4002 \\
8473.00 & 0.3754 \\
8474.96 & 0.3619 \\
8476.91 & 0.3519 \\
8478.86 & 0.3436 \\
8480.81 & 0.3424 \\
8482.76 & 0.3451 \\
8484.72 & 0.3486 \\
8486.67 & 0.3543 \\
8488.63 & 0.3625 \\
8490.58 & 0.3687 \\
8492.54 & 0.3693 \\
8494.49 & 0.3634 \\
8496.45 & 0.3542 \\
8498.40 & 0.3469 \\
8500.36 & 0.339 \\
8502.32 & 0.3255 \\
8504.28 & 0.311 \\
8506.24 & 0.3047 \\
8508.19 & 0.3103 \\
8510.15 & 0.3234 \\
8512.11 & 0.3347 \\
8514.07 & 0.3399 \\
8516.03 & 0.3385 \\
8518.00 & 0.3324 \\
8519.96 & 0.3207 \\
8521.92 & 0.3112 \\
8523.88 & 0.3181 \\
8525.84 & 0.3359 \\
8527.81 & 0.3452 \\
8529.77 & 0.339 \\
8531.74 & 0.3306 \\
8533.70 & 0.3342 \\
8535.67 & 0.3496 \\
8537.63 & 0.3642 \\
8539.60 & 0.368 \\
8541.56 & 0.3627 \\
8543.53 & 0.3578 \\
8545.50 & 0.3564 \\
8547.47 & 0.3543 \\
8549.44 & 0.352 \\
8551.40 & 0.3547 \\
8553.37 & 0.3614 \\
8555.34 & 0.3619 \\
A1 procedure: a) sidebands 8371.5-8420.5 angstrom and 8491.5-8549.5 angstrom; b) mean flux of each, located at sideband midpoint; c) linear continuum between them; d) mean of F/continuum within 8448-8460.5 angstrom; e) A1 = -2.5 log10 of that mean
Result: 0.02 mag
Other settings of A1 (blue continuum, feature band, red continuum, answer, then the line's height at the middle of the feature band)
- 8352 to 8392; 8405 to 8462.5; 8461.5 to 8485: 0.02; 0.362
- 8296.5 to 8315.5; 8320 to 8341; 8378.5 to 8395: 0.03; 0.374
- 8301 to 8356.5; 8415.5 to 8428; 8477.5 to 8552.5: 0.04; 0.353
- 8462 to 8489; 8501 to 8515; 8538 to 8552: 0.14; 0.365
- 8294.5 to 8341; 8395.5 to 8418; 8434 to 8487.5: -0.08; 0.365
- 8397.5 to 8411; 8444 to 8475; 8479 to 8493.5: 0.01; 0.371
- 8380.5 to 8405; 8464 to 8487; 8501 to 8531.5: -0.09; 0.342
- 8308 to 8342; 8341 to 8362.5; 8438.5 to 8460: 0.09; 0.367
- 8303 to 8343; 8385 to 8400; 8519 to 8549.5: -0.03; 0.362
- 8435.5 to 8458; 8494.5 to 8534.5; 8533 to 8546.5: 0.08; 0.357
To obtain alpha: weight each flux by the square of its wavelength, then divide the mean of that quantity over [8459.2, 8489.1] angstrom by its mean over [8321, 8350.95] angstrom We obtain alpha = 1.07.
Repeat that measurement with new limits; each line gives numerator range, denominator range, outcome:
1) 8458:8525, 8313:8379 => 1.02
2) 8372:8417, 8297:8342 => 1.02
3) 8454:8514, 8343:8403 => 1.02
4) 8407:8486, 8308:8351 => 1.03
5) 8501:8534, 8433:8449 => 0.92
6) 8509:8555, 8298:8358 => 0.99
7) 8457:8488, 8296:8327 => 1.01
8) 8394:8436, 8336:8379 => 1.09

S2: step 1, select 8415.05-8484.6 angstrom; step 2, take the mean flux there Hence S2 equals 0.359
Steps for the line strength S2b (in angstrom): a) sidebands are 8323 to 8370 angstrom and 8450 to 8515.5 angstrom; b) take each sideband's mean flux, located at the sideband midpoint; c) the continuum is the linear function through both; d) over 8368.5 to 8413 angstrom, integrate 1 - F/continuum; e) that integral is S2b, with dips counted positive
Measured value -2.7 angstrom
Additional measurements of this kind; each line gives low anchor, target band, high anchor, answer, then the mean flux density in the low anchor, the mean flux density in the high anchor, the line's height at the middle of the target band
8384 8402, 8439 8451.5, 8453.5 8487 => 0.2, 0.378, 0.362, 0.367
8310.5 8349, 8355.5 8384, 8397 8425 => 1.7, 0.36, 0.379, 0.369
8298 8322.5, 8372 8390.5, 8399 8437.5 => 1.2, 0.378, 0.37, 0.372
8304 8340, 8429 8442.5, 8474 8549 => -0.3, 0.374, 0.343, 0.355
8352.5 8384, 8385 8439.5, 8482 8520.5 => -3.8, 0.347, 0.34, 0.345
